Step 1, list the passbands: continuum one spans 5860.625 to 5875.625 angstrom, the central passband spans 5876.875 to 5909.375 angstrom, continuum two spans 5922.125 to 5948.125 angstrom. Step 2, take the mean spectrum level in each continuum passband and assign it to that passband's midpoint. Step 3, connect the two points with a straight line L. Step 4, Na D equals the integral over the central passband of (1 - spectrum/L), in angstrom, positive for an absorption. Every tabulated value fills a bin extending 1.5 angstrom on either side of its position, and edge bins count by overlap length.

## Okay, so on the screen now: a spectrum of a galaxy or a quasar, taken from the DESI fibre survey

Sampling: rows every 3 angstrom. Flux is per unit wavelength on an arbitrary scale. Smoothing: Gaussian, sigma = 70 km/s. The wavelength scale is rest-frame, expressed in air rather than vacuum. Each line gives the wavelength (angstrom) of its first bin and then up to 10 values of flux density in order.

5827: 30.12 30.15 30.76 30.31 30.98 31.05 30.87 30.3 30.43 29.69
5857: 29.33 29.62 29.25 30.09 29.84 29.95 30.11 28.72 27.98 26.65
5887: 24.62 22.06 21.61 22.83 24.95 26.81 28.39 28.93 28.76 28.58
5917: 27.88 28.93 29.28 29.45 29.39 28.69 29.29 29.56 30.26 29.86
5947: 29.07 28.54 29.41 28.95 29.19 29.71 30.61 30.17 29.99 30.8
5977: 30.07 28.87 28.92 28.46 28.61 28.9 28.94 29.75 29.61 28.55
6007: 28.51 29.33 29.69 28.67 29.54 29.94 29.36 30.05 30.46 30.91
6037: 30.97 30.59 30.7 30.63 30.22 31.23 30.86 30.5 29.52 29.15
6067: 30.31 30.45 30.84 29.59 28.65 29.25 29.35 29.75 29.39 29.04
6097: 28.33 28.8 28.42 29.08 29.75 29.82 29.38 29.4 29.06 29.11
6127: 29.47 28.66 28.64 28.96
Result 4.32 angstrom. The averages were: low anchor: 29.8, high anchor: 29.4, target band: 25.7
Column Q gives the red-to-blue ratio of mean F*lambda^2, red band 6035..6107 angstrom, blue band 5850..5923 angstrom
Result 1.14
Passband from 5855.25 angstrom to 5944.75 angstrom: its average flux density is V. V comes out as 28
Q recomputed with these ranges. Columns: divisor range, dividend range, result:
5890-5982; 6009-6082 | 1.09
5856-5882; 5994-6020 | 1.04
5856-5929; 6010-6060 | 1.14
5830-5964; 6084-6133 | 1.09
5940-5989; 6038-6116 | 1.05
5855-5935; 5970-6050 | 1.11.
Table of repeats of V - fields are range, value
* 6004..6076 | 30.1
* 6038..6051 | 30.6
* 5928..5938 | 29.2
